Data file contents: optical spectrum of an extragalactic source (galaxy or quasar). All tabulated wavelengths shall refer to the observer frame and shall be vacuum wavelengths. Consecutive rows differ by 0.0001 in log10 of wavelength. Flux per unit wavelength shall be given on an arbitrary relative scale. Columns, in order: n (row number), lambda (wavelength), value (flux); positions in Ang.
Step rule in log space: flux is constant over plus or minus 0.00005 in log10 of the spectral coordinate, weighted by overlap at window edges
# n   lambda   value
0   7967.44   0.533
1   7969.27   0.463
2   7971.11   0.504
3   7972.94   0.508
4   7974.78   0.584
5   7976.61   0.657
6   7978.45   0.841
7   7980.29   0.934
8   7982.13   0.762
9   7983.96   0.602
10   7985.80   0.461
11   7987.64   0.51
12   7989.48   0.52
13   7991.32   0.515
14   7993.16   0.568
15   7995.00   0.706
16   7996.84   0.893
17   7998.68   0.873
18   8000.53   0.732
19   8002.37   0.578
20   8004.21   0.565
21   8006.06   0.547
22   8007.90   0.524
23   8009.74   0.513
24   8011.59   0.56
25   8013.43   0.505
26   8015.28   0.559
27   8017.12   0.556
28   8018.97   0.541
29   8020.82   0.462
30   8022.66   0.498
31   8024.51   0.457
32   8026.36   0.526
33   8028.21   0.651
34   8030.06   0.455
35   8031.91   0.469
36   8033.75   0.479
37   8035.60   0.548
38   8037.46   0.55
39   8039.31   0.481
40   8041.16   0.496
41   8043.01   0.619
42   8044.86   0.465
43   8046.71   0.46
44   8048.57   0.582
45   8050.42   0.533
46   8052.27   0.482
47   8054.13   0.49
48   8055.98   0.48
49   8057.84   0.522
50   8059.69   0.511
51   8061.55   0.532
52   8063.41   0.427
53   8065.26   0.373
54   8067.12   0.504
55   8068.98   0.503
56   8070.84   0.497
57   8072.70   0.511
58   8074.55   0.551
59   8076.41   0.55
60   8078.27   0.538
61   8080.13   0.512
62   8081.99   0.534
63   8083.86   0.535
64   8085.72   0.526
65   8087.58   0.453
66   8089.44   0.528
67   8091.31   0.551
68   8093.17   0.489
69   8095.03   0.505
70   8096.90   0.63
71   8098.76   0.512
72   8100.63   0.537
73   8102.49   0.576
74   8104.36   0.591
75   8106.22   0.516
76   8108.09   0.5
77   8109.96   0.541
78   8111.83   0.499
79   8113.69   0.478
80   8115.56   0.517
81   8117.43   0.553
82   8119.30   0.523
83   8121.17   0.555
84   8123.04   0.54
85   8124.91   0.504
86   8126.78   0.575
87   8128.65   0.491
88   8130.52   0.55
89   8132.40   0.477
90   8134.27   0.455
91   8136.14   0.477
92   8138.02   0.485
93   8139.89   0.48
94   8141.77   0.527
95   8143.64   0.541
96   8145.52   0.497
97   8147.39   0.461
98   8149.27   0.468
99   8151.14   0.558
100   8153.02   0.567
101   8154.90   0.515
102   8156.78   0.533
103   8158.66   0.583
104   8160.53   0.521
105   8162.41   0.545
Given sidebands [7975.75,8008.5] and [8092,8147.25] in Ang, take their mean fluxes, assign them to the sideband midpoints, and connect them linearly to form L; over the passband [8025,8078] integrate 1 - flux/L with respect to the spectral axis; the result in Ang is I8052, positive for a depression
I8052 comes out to 7.5 Ang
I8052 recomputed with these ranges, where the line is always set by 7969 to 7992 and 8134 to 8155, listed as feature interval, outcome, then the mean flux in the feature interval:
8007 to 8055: 4.9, 0.518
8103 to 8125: -0.2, 0.528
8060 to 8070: 1.5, 0.47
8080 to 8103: 0.3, 0.53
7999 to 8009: -0.2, 0.605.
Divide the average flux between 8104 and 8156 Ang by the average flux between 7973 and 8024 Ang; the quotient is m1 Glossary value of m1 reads 0.84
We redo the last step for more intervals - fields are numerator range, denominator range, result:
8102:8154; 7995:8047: 0.92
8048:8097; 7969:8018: 0.83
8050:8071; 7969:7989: 0.78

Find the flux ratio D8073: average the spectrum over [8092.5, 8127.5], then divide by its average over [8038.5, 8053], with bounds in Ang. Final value 1.04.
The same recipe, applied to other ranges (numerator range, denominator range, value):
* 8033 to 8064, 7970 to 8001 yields 0.78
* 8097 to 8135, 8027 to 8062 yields 1.02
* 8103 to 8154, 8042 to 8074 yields 1.03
